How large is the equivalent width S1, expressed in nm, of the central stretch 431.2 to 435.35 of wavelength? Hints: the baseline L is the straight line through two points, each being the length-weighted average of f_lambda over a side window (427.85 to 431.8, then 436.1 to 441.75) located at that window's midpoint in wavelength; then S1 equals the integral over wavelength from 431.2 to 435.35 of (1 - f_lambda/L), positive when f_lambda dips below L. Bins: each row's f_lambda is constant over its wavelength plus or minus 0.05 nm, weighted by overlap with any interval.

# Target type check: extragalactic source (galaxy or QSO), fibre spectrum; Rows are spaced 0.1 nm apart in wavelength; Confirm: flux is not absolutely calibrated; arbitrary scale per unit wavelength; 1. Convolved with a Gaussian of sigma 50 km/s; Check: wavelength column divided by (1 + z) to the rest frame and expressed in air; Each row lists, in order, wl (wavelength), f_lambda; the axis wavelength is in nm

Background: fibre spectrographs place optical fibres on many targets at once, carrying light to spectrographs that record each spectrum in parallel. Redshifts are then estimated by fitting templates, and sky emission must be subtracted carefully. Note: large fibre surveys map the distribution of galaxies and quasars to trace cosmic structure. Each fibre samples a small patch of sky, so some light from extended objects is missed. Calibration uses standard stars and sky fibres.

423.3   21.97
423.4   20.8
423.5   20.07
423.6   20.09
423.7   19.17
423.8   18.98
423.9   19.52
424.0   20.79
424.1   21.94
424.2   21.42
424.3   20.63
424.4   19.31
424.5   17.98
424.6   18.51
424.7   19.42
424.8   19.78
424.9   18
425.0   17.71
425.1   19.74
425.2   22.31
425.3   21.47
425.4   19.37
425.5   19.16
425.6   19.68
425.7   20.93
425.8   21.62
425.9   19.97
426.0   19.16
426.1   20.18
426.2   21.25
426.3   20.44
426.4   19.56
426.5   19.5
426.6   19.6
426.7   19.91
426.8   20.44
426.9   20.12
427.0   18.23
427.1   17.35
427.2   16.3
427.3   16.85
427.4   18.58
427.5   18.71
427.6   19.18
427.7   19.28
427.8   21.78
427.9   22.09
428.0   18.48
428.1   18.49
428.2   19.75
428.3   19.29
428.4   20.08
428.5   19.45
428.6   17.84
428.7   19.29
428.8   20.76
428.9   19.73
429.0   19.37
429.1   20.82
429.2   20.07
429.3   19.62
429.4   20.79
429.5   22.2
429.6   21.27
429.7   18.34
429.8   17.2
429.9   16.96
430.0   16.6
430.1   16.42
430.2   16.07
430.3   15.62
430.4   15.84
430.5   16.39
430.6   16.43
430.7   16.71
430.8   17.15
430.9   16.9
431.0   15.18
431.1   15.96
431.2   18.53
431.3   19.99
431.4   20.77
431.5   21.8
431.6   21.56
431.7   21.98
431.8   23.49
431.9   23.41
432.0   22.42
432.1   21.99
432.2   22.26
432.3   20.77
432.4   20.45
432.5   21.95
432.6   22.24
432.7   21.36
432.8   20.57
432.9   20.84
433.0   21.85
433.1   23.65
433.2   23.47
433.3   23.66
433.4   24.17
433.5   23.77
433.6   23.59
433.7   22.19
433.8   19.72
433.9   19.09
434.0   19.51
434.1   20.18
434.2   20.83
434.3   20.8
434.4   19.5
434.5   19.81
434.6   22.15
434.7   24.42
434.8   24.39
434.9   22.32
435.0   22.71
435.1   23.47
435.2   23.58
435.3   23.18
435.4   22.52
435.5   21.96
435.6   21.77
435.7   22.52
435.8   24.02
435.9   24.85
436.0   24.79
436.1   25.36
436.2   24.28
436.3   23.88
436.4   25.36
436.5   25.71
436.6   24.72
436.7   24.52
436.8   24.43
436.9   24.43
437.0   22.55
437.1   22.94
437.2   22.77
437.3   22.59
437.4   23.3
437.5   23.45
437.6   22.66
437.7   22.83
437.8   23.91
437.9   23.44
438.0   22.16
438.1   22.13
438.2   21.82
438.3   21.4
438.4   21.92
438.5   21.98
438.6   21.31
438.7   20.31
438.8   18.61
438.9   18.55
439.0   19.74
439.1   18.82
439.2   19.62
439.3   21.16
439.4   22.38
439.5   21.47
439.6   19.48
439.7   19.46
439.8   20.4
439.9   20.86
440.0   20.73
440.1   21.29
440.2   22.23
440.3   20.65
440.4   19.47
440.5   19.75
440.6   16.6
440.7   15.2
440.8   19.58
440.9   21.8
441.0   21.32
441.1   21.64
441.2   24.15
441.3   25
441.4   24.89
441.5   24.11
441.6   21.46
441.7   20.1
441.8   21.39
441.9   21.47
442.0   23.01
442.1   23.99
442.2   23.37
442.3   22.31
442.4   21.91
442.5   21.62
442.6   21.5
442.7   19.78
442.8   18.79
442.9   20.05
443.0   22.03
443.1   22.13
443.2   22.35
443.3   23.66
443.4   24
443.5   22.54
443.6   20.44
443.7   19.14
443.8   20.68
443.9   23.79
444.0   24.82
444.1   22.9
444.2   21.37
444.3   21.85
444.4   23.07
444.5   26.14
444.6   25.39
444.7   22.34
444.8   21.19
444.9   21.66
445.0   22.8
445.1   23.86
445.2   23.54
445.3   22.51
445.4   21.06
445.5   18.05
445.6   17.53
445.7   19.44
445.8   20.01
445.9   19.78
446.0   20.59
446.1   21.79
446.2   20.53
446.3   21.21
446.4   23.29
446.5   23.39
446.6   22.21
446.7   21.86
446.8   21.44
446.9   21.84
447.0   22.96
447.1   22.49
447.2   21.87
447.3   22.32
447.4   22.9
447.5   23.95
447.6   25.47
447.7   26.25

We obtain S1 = -0.40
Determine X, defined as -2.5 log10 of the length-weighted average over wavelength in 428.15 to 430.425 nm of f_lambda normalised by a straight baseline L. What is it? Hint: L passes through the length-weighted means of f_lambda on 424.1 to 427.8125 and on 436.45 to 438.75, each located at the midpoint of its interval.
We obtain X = 0.09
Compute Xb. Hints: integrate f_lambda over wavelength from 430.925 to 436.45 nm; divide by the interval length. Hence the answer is 22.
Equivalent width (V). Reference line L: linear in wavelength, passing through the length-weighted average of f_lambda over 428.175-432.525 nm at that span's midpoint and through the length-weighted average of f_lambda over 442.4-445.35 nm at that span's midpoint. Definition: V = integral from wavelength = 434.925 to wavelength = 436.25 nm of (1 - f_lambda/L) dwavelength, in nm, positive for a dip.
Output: -0.19 nm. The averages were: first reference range 19.3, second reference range 22.3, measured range 23.4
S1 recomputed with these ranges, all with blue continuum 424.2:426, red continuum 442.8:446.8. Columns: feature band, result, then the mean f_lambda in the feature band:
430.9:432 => 0.01 nm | 20.2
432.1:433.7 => -0.13 nm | 22.3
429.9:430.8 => 0.18 nm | 16.3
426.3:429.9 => 0.12 nm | 19.4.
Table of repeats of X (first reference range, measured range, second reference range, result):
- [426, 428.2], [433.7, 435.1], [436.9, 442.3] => -0.04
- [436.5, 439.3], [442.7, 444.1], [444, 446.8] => 0.01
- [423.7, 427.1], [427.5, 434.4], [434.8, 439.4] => 0.06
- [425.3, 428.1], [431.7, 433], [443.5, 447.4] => -0.08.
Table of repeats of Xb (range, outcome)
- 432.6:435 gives 21.8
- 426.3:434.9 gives 20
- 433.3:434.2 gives 21.6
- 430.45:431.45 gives 17.4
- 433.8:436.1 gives 22.2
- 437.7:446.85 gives 21.5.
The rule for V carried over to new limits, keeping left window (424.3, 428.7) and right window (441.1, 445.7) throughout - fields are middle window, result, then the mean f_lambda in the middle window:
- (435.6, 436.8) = -0.19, 24.4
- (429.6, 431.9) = 0.23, 18.2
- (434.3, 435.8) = -0.12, 22.4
